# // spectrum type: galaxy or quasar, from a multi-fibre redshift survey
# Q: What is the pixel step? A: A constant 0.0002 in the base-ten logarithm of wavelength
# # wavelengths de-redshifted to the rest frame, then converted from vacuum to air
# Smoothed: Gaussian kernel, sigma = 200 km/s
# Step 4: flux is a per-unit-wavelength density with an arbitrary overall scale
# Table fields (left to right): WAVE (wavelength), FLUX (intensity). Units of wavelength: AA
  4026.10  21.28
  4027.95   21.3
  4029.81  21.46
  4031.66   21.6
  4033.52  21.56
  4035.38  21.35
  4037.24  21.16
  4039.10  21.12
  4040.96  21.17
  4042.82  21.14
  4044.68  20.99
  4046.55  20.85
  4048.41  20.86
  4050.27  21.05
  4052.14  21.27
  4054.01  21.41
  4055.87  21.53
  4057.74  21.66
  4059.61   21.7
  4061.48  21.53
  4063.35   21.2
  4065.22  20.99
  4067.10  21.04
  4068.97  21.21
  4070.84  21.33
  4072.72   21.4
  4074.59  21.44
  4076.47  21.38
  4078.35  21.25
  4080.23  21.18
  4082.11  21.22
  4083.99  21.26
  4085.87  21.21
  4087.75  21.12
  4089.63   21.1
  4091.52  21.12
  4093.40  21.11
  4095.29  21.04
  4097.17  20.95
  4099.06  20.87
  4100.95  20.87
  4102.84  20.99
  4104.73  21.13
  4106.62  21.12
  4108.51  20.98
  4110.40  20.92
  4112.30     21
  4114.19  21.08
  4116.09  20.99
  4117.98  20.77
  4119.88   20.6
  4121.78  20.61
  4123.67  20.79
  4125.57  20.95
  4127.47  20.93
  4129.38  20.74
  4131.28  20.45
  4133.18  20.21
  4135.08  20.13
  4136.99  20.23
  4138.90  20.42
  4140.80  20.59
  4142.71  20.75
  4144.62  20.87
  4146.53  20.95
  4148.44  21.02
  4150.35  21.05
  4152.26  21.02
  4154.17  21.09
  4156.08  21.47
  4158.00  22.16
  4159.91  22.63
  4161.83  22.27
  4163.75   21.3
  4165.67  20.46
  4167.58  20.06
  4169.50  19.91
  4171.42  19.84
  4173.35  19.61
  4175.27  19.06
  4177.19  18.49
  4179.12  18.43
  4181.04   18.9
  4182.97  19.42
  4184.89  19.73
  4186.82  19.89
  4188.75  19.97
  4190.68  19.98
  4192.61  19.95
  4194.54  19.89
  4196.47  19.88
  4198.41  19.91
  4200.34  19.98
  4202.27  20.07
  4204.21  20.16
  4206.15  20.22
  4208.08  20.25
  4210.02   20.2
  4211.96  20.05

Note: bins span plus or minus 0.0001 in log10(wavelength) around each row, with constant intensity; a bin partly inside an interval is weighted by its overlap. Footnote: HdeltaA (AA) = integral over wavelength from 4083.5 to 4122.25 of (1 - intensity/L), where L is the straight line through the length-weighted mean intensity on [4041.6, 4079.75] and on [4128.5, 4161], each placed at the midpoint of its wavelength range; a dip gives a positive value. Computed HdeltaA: 0.2 AA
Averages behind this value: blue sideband 21.3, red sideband 20.9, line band 21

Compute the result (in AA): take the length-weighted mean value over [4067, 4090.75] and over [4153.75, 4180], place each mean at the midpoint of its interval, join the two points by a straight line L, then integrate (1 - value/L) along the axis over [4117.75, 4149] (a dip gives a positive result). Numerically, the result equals 0.19 AA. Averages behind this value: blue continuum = 21.2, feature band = 20.6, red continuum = 20.5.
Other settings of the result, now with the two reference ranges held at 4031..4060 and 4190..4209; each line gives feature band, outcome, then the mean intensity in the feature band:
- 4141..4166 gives -1.1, 21.3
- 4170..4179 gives 0.5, 19.2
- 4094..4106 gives -0.1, 21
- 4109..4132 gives -0.2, 20.8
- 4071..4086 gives -0.2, 21.3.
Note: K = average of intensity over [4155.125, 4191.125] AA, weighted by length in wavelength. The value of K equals 20.2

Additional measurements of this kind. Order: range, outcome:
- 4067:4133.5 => 21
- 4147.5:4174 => 21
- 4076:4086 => 21.2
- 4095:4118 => 21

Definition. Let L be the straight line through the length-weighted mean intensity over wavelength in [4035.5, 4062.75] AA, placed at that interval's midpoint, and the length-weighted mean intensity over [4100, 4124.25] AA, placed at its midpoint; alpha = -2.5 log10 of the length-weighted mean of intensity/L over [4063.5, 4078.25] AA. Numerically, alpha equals -0.01 mag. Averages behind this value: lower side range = 21.3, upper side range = 20.9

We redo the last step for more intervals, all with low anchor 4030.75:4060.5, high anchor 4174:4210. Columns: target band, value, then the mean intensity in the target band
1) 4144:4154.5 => -0.04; 21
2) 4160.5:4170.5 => -0.05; 20.9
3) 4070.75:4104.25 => -0.02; 21.1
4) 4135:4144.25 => -0.01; 20.5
